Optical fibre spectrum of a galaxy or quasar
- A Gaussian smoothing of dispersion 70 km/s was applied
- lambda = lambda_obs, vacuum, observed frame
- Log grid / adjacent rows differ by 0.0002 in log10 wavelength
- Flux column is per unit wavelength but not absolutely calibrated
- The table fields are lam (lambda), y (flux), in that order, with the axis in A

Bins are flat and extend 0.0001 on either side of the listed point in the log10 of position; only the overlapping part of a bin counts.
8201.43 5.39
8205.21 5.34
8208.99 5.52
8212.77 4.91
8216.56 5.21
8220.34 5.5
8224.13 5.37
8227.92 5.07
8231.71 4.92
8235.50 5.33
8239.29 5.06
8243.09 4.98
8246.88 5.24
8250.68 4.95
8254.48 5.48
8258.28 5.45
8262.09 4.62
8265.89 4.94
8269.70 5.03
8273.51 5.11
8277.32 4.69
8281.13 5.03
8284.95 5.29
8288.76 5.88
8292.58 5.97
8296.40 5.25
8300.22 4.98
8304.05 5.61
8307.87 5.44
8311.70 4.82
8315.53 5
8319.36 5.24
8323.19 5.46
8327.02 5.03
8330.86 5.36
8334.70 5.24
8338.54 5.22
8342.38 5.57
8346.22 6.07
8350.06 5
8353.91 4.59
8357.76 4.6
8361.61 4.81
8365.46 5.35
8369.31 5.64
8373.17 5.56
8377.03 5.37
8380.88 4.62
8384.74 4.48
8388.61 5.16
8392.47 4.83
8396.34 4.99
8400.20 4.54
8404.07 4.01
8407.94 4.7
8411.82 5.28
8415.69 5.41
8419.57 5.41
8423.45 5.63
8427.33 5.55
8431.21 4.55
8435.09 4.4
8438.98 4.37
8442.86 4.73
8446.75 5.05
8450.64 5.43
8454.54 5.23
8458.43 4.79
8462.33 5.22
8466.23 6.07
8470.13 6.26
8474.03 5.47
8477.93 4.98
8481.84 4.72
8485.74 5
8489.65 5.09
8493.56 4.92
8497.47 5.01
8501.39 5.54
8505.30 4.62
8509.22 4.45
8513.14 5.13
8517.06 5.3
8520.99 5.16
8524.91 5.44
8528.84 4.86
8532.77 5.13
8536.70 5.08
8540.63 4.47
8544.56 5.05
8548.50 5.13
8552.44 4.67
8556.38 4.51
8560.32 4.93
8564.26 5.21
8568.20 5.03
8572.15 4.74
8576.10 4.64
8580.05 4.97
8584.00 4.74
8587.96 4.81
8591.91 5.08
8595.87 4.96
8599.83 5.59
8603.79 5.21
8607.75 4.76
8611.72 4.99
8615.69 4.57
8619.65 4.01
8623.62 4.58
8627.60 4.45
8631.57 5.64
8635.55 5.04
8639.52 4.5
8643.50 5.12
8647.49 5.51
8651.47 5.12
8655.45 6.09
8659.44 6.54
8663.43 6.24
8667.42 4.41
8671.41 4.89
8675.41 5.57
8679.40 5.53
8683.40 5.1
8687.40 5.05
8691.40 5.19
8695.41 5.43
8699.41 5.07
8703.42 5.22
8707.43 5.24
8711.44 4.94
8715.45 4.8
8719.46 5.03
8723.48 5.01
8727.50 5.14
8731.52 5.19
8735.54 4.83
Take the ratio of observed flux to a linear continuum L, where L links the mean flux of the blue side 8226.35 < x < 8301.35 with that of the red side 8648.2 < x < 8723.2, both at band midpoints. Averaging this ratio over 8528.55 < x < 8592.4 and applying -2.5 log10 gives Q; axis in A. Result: 0.08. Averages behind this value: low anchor 5.17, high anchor 5.3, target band 4.88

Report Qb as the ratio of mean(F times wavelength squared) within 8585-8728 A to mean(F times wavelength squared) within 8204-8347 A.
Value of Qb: 1.07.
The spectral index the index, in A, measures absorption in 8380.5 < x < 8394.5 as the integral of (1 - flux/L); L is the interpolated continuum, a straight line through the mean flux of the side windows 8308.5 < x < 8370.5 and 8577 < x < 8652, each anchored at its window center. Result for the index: 1.0 A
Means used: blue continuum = 5.19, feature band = 4.79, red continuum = 4.92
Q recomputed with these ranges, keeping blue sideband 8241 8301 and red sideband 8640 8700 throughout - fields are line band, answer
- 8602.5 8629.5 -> 0.15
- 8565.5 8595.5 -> 0.10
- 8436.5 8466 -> 0.05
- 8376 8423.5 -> 0.07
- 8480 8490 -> 0.08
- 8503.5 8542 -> 0.07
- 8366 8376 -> -0.06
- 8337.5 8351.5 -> -0.06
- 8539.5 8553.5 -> 0.10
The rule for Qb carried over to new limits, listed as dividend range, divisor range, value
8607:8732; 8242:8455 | 1.08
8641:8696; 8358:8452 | 1.15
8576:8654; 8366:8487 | 1.01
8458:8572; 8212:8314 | 1.04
